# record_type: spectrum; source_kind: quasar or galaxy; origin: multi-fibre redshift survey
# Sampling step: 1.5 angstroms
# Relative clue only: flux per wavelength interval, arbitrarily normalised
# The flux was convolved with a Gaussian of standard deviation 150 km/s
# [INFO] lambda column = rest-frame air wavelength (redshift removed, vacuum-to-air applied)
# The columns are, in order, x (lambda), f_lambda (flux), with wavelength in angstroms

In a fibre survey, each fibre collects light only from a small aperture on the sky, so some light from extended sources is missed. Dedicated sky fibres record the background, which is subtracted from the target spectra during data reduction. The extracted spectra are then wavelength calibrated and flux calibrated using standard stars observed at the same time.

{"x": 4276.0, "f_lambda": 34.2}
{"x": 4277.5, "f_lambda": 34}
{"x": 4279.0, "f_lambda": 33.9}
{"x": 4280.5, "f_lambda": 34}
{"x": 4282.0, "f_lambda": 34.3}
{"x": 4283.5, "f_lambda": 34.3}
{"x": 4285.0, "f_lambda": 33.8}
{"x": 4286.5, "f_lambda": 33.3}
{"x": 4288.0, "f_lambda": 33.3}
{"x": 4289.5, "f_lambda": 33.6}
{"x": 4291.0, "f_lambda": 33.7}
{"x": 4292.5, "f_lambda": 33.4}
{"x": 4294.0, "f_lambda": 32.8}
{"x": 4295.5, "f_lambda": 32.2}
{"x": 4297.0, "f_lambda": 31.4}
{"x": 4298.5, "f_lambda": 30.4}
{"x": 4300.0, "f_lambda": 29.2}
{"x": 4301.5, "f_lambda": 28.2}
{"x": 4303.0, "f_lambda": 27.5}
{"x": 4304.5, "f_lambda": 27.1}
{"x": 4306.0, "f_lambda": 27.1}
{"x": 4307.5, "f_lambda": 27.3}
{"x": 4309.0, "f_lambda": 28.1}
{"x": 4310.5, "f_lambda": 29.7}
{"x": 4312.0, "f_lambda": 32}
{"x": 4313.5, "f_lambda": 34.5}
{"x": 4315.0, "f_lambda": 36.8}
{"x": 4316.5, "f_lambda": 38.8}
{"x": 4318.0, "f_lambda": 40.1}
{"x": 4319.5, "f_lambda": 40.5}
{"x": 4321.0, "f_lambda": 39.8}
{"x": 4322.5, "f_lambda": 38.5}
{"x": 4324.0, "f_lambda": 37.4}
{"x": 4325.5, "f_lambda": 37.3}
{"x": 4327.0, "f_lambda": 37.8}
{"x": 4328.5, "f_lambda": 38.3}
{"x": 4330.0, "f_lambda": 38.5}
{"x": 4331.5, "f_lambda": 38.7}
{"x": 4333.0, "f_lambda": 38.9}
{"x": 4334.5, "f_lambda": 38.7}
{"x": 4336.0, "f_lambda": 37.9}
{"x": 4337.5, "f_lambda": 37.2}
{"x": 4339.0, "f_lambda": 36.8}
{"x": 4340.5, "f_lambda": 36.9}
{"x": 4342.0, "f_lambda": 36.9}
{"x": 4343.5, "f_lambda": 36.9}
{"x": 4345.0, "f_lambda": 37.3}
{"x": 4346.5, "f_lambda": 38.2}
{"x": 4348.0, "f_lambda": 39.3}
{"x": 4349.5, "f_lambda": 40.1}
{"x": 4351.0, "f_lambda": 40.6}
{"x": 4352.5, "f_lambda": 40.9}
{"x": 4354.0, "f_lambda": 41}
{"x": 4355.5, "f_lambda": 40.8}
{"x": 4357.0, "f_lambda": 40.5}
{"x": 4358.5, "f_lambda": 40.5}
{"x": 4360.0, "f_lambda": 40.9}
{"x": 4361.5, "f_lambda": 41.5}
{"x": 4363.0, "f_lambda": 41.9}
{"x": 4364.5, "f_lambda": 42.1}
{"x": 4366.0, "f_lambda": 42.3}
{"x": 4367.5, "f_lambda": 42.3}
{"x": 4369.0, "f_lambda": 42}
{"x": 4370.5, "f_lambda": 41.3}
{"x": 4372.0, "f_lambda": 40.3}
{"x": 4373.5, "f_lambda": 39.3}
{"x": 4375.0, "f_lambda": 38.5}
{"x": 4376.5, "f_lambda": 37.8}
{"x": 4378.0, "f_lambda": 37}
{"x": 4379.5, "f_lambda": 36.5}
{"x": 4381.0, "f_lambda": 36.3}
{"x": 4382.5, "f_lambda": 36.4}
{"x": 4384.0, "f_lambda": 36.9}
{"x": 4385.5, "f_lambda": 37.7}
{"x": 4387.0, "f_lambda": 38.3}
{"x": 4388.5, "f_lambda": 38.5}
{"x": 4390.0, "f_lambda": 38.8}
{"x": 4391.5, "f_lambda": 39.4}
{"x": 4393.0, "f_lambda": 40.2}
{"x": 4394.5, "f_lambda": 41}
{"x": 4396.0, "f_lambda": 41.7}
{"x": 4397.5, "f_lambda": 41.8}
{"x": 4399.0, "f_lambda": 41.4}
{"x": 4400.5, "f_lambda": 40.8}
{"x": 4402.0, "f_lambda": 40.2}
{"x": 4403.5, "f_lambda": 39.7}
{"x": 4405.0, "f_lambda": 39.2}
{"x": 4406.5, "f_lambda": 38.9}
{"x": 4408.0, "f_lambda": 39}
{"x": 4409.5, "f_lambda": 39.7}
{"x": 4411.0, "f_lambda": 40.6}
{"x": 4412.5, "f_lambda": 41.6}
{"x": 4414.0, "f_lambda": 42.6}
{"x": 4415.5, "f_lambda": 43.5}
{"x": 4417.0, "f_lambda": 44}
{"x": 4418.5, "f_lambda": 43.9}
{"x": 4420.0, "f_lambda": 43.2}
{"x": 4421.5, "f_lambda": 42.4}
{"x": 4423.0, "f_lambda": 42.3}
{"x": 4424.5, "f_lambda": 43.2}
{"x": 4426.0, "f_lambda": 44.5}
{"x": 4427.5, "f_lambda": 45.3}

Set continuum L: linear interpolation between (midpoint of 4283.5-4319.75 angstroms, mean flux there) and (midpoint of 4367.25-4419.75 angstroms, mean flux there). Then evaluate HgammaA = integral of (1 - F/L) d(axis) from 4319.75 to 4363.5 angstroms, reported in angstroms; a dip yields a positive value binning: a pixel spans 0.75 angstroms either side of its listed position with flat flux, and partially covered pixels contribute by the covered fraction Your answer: -4.18 angstroms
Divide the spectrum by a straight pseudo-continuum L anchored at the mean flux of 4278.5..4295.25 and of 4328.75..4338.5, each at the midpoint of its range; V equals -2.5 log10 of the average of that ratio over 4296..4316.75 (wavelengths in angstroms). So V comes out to 0.171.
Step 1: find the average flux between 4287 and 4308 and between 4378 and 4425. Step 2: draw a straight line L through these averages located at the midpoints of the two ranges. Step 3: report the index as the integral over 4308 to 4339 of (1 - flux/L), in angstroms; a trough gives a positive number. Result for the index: -3.6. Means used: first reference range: 30.6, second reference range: 40.2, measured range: 36.9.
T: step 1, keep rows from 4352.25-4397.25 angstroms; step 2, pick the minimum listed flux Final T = 36.3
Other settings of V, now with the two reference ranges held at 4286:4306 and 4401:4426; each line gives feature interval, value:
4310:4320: -0.10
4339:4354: -0.09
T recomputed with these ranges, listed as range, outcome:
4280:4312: 27.1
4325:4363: 36.8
